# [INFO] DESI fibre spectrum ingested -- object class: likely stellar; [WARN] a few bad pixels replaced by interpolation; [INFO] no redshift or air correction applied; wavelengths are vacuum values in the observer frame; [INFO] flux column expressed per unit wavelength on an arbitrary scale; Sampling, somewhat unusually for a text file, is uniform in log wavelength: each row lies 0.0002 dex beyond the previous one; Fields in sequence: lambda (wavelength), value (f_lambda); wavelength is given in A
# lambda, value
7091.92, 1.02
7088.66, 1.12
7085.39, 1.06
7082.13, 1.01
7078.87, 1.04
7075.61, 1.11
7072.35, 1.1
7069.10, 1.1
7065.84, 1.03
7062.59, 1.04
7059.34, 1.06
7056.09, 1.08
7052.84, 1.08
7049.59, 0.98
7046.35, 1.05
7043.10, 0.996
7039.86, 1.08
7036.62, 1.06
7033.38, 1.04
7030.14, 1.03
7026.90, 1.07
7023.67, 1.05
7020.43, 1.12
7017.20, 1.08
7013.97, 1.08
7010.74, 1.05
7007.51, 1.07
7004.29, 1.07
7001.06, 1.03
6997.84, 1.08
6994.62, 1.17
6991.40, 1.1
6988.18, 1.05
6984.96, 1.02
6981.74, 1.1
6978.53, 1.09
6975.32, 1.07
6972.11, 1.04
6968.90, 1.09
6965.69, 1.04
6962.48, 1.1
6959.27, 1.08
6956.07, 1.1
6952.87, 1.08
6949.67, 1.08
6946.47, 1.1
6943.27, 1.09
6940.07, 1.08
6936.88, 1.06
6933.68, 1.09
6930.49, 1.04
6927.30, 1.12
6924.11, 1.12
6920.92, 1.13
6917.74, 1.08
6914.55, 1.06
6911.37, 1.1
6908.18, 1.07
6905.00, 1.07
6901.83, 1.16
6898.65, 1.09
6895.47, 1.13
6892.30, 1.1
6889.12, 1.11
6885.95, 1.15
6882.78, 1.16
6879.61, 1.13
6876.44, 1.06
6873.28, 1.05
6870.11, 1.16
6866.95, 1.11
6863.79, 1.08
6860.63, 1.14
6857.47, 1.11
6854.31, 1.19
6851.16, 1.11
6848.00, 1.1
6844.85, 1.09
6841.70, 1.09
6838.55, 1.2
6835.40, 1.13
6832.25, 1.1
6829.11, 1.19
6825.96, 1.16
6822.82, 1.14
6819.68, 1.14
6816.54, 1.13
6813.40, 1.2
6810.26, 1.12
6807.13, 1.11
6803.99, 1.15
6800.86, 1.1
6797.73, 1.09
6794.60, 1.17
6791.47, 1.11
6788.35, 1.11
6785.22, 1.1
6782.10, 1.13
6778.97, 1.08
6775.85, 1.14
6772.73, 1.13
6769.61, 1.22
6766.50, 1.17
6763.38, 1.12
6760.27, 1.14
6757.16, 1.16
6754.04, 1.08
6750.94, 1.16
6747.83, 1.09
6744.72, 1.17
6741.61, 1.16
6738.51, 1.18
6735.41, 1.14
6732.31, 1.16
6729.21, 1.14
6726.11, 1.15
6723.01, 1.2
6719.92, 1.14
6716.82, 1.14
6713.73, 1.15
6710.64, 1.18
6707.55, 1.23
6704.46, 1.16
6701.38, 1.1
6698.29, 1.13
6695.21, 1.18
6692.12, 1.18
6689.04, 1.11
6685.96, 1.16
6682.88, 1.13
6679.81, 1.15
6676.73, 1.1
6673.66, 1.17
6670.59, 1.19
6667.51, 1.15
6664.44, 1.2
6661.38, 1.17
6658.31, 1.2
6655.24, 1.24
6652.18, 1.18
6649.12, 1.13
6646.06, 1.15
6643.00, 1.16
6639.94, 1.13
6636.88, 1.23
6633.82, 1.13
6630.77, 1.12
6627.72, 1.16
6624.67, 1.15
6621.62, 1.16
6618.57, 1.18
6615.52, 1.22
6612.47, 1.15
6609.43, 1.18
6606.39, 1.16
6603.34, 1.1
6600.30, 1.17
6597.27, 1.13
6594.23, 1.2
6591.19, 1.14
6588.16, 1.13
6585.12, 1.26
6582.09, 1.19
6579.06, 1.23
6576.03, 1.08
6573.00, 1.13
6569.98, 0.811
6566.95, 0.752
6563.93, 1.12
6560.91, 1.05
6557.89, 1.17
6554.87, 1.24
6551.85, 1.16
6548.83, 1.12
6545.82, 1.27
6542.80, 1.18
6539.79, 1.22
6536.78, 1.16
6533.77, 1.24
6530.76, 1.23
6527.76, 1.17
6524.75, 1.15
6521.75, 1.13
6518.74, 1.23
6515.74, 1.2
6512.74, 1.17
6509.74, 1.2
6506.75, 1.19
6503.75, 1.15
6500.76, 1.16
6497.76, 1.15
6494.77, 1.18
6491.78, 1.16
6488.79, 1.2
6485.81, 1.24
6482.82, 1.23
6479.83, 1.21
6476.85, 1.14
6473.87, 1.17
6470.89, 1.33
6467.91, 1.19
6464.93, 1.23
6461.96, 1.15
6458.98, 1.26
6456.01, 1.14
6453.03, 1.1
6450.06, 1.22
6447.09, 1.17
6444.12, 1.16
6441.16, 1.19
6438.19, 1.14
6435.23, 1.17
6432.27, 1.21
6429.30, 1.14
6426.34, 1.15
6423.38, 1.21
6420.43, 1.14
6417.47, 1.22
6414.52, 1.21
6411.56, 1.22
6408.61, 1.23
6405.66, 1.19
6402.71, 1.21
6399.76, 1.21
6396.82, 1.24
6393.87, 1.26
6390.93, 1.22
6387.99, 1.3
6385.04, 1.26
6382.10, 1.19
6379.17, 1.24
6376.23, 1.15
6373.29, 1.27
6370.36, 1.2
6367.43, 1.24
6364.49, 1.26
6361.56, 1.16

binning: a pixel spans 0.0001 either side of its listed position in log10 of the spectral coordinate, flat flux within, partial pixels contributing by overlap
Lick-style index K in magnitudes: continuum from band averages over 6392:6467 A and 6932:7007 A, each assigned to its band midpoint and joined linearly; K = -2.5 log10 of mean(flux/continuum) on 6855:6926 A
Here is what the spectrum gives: -0.01 mag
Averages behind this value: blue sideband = 1.19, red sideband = 1.08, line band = 1.11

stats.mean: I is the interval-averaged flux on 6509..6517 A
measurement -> 1.19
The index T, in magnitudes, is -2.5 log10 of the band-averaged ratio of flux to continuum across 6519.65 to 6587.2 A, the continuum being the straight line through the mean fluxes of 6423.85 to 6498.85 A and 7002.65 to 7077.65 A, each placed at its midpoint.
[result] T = 0.02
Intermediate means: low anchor 1.19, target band 1.14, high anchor 1.06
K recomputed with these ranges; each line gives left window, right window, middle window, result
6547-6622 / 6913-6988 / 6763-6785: -0.03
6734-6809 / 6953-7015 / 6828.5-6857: -0.02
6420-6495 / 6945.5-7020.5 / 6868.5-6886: -0.02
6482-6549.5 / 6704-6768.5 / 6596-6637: 0.01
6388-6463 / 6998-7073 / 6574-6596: -0.01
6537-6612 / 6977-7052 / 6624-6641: -0.03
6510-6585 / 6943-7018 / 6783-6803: -0.01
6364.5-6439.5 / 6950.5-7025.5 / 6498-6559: 0.00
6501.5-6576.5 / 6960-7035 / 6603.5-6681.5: -0.04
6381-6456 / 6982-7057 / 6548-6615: 0.04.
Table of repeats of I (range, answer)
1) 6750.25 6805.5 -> 1.13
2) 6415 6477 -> 1.18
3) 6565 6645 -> 1.13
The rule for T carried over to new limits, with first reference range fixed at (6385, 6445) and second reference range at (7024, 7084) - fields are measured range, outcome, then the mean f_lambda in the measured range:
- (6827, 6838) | -0.040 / 1.15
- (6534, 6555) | -0.018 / 1.19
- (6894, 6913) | -0.014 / 1.1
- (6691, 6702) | -0.012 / 1.15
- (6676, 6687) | 0.004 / 1.14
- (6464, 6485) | -0.023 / 1.21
